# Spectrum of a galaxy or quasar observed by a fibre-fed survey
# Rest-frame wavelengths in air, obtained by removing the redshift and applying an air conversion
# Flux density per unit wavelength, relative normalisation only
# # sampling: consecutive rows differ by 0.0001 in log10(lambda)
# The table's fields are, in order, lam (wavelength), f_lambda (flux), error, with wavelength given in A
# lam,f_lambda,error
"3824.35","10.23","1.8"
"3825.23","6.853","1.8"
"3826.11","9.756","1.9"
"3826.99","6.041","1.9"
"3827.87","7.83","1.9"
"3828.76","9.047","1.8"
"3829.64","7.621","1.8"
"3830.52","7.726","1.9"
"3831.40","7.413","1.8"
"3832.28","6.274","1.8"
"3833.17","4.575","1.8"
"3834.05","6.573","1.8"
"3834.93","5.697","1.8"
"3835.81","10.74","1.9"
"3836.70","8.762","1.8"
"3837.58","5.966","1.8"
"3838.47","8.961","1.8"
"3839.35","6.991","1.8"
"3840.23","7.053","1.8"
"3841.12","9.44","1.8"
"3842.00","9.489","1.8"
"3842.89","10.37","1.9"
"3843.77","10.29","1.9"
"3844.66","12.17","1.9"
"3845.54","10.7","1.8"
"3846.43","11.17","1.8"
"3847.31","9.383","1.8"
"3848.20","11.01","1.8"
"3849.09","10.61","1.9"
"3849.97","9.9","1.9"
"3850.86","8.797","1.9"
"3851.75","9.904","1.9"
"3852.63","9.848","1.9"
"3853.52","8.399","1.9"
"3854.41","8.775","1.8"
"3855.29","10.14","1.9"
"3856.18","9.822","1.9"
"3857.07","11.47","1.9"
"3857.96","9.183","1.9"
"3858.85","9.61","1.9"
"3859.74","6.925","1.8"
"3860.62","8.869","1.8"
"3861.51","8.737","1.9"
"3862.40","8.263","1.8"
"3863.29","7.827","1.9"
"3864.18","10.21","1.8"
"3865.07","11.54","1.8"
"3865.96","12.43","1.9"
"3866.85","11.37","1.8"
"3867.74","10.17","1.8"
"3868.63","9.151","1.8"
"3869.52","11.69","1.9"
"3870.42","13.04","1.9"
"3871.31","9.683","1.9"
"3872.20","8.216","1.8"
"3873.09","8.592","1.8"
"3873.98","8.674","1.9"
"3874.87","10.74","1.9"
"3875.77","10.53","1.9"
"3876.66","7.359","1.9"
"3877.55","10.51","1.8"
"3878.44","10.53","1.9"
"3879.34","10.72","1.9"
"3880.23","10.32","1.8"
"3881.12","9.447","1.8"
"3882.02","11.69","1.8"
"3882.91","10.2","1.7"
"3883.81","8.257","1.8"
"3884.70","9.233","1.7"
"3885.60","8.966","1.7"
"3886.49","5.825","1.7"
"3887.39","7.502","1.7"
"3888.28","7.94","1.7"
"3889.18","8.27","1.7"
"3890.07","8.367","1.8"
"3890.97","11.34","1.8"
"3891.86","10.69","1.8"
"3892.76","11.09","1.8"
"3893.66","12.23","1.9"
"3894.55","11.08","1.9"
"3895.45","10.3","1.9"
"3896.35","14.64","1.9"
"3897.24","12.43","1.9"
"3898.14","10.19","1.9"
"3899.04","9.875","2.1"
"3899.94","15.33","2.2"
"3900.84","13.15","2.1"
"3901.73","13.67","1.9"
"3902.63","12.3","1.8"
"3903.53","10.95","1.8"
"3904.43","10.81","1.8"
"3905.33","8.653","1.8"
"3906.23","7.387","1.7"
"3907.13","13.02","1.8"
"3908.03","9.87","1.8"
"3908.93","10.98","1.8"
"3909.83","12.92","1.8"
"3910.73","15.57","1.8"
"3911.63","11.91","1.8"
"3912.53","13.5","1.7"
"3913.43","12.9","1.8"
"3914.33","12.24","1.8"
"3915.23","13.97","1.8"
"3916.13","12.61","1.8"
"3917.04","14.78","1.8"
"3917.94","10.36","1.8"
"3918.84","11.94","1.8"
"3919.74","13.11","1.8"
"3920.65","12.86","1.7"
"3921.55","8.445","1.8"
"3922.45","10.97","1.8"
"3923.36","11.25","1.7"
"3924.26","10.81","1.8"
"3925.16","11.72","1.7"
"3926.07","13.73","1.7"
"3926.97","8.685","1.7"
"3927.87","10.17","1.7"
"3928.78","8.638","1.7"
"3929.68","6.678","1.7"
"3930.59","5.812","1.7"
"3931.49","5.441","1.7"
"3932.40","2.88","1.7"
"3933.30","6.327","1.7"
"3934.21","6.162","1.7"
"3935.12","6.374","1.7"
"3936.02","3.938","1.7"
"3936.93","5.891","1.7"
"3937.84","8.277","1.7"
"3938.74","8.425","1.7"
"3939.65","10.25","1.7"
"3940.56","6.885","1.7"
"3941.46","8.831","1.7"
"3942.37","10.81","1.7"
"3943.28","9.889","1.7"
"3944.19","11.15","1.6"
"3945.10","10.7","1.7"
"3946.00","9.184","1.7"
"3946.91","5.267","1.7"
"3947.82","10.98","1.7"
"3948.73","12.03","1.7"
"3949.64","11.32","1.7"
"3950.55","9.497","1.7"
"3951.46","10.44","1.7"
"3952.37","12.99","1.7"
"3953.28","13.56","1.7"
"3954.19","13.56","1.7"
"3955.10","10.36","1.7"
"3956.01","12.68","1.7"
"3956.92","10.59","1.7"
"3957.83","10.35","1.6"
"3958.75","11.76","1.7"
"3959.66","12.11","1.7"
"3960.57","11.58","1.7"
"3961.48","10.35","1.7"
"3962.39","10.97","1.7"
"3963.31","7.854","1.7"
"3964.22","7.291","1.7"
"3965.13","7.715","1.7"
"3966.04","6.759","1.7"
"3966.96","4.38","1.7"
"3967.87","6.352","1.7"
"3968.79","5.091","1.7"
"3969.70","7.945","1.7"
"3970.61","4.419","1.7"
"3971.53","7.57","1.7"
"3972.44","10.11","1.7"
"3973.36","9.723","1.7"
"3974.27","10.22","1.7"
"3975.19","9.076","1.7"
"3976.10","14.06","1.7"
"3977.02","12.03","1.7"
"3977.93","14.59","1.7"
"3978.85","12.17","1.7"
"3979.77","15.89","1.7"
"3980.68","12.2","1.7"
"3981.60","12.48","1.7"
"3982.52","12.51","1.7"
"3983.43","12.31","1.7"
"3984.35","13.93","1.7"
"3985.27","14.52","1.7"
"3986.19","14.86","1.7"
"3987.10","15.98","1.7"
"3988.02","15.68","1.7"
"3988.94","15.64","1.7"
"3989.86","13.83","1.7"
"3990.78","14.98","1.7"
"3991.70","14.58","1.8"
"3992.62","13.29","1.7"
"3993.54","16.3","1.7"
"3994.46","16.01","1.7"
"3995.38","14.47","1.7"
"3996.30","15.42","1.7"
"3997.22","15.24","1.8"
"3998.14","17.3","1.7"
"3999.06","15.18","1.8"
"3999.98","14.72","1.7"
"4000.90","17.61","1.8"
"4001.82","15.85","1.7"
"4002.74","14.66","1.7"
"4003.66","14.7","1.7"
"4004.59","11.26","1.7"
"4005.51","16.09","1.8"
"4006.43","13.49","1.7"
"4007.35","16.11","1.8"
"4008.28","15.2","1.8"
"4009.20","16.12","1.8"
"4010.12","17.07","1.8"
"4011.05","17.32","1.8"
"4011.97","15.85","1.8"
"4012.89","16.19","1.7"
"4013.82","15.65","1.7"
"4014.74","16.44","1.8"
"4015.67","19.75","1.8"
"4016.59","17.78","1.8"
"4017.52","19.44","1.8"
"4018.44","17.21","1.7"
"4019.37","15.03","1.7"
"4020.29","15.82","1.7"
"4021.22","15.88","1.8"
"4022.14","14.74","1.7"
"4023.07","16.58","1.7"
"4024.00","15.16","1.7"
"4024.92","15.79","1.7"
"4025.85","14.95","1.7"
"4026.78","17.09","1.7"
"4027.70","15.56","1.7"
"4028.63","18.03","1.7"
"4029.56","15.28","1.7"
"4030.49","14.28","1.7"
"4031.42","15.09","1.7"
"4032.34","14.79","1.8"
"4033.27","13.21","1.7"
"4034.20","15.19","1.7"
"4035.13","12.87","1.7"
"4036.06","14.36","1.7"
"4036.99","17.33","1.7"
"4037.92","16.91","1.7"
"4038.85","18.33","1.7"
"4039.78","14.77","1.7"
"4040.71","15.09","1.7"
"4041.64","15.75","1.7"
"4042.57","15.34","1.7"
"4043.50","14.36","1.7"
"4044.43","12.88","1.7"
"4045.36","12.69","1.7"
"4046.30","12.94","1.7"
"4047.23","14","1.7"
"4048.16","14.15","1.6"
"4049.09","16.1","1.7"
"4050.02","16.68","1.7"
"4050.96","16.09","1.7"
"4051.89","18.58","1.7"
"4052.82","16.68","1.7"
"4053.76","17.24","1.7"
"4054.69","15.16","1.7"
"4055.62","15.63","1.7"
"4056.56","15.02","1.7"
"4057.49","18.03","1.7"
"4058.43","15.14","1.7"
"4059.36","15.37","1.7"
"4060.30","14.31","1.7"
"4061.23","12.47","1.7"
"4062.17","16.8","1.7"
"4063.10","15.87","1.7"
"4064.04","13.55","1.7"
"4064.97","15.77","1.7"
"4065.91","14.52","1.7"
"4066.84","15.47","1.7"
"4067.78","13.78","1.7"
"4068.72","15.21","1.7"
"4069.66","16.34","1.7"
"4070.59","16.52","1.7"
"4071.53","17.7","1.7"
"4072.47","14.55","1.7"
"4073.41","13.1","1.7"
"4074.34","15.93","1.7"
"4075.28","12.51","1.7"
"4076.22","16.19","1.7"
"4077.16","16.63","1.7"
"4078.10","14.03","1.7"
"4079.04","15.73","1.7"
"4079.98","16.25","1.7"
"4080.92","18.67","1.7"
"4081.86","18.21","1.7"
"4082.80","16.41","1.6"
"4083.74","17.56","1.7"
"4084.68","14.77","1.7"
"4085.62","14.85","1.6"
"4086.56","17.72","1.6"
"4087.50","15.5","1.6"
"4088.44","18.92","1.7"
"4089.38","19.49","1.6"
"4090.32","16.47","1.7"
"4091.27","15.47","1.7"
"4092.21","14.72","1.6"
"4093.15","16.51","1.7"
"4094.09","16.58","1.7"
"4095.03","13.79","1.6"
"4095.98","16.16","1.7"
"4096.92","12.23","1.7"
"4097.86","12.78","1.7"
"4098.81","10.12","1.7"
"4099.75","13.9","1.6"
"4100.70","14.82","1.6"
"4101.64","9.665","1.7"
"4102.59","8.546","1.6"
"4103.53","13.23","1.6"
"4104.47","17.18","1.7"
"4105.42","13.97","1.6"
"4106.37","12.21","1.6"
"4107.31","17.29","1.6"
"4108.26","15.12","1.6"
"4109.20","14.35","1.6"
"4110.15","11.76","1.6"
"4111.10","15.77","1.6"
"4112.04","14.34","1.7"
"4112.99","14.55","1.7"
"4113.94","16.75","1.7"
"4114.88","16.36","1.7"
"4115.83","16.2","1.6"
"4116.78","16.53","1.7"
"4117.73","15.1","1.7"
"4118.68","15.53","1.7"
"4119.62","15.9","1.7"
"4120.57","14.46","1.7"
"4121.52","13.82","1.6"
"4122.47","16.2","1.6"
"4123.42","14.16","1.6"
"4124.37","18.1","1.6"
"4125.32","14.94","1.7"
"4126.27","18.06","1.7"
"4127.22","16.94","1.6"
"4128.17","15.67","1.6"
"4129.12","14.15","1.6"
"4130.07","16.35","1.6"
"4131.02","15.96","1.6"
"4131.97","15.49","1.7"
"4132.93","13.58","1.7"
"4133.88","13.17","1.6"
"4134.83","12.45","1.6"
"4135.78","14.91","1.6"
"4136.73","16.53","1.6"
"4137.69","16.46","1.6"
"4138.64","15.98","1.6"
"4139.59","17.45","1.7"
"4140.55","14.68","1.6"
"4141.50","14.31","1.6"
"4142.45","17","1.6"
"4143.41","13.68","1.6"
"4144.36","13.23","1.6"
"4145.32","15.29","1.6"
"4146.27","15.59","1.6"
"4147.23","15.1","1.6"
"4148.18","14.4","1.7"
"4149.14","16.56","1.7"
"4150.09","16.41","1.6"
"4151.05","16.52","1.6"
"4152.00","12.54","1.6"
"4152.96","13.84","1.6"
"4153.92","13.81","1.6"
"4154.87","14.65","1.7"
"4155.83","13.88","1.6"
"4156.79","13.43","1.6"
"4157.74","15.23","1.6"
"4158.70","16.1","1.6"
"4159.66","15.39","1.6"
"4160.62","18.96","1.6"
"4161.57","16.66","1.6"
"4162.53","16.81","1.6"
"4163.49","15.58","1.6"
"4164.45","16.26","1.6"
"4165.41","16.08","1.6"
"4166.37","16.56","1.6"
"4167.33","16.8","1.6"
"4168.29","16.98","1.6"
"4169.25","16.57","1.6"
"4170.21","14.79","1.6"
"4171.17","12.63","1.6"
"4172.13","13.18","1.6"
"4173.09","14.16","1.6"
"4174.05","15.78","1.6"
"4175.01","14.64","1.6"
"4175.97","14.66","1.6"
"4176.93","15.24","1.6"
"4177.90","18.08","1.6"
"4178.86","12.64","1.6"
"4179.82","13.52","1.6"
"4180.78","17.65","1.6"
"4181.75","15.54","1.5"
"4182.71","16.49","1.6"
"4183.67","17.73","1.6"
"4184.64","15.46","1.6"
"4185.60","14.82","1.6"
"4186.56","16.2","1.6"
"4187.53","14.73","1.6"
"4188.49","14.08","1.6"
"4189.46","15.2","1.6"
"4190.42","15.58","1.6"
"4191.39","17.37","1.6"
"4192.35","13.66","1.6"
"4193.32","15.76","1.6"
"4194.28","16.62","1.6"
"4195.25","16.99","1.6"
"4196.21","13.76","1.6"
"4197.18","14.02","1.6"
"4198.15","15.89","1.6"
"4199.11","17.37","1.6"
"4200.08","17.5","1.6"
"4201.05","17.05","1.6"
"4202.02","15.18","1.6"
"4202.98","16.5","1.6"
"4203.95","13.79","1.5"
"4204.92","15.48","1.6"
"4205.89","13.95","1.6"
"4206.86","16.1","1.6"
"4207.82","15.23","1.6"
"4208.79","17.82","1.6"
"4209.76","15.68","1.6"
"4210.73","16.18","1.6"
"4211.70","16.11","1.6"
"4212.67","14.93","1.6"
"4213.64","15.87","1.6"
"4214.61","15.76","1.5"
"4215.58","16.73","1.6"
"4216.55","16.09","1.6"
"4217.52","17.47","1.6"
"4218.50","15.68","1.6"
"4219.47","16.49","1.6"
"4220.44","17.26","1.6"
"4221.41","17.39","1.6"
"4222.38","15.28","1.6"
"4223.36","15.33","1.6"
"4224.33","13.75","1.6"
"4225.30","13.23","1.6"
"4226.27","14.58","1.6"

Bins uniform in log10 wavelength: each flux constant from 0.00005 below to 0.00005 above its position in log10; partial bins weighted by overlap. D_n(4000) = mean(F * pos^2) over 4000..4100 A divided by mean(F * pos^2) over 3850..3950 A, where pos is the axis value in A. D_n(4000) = 1.67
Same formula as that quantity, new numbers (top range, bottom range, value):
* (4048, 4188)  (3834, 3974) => 1.73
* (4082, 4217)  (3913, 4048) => 1.32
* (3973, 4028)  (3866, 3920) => 1.46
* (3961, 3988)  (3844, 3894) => 1.14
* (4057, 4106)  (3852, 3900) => 1.70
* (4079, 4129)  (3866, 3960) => 1.63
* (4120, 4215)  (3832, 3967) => 1.78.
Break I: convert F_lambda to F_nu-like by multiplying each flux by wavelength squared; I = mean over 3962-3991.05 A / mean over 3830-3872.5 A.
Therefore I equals 1.27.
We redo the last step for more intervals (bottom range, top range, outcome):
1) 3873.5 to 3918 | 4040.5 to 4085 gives 1.54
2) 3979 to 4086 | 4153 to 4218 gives 1.09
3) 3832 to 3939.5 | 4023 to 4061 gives 1.69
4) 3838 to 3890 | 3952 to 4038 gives 1.52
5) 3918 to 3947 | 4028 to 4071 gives 1.83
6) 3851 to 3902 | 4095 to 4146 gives 1.66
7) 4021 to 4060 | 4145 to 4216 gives 1.08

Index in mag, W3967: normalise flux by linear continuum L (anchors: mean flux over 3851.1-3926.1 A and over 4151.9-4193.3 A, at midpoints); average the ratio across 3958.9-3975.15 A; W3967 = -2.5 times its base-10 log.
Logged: 0.39 mag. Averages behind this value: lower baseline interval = 10.6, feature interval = 8.35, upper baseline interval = 15.4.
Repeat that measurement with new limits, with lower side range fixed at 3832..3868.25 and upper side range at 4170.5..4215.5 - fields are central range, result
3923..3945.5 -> 0.27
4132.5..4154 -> -0.03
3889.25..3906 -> -0.13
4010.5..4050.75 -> -0.24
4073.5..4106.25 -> -0.11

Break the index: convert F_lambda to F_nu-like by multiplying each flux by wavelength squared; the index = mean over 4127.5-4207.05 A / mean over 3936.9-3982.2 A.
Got 1.70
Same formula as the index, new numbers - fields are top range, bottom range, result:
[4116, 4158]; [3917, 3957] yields 1.75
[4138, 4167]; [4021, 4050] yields 1.08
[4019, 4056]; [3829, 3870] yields 1.85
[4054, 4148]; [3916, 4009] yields 1.45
